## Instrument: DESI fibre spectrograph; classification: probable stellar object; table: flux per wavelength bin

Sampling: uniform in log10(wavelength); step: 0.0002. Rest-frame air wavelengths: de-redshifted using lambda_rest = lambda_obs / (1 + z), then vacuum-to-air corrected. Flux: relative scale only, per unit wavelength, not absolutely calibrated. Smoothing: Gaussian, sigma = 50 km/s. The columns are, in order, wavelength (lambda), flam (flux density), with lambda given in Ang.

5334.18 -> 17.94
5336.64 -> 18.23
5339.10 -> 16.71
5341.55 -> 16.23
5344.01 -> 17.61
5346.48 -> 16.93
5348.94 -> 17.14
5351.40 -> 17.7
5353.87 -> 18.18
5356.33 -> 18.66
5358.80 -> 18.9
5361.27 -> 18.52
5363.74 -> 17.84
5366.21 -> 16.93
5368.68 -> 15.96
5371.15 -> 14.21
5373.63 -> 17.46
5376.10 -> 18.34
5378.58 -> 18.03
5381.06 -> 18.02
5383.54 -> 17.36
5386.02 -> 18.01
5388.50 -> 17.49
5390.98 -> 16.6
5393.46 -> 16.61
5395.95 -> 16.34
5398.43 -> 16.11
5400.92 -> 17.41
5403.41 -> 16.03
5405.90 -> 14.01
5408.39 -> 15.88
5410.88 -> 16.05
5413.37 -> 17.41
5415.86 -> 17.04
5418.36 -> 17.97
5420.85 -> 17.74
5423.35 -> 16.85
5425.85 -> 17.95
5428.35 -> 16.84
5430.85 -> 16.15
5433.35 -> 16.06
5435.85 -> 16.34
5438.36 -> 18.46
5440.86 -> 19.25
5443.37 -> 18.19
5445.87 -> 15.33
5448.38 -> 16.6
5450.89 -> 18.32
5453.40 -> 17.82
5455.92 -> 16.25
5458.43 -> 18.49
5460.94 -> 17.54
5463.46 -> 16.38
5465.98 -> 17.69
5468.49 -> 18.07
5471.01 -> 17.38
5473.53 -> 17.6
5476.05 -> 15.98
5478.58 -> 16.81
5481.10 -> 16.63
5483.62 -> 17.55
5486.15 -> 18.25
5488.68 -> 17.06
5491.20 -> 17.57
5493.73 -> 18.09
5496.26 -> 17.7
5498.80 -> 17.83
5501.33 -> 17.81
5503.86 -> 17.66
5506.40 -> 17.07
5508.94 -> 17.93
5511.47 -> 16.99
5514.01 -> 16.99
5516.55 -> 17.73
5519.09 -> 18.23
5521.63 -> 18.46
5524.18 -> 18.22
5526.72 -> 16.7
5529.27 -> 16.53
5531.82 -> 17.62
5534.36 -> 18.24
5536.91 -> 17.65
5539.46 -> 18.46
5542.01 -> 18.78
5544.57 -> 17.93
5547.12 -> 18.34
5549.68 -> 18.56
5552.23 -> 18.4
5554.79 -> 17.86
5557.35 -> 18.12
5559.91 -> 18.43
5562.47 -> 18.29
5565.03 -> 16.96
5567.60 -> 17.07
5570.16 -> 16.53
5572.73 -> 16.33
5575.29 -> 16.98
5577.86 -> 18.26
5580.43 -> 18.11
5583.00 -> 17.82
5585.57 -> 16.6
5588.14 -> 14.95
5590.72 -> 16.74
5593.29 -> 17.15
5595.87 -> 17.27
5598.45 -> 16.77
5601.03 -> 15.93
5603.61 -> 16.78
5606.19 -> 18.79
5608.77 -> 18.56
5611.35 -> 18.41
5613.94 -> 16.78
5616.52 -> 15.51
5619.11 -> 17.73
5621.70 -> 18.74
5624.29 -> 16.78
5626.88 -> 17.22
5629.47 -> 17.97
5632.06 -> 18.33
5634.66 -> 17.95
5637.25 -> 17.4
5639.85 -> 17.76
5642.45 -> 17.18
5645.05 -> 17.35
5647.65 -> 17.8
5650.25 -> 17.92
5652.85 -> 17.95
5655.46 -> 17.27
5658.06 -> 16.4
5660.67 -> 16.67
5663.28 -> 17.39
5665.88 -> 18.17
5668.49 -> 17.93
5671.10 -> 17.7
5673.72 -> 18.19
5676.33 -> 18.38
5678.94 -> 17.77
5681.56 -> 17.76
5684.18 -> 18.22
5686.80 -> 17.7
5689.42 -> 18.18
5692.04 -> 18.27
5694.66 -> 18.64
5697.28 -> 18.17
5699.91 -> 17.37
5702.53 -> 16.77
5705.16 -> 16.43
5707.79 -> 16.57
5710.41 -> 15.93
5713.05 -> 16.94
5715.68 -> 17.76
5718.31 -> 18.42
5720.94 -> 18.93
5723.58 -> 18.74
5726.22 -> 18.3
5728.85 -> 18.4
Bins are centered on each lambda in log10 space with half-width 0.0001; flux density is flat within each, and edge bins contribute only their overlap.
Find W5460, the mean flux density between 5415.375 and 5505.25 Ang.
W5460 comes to 17.4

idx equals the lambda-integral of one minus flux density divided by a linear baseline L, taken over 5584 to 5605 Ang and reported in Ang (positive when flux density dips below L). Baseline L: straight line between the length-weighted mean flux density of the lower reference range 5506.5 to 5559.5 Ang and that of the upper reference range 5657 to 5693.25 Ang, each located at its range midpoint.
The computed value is 1.5 Ang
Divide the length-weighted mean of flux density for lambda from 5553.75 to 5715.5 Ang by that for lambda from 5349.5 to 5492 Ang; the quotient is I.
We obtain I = 1.01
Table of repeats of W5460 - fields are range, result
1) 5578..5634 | 17.3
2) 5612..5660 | 17.4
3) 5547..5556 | 18.3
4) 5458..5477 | 17.4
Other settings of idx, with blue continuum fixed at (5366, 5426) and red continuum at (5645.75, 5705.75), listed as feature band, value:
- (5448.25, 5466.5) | -0.41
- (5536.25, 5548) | -0.65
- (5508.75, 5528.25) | -0.45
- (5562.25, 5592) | 0.68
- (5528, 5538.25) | -0.15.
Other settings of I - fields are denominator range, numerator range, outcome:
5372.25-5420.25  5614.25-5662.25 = 1.03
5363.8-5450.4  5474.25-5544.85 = 1.04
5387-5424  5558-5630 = 1.04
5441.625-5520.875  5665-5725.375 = 1.02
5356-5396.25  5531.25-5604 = 1.01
